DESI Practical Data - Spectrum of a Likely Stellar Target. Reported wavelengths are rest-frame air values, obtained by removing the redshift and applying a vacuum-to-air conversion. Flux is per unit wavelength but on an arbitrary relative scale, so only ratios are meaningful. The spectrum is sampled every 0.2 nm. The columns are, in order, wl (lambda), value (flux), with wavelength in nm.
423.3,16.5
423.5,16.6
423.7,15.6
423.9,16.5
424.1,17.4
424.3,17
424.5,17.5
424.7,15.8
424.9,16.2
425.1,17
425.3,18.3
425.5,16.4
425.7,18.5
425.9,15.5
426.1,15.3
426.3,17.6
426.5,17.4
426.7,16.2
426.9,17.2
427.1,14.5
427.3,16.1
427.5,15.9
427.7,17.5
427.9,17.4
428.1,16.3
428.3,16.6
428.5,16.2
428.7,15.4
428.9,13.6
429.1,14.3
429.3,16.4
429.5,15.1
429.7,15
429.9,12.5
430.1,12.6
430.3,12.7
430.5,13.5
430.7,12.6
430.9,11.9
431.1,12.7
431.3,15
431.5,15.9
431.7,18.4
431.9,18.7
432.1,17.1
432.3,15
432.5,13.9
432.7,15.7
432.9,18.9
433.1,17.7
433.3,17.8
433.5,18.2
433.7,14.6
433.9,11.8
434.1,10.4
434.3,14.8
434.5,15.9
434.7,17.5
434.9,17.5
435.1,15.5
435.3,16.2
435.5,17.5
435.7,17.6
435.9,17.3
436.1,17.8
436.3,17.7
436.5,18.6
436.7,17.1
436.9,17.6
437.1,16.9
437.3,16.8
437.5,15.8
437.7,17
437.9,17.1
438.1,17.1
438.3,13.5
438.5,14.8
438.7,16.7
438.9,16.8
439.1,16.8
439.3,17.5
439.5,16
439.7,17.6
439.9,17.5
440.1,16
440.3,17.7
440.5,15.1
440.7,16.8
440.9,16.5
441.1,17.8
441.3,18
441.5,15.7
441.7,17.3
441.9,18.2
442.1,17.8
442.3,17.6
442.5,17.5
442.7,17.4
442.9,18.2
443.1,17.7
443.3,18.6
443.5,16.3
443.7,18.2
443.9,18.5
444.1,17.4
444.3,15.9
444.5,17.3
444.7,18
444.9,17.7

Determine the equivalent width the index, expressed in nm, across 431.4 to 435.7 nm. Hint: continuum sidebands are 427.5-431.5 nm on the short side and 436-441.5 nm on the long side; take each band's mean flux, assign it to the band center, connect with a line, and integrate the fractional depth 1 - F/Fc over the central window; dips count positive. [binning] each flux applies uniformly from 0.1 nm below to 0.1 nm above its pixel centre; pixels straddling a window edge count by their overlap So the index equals -0.16 nm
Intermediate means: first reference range 14.7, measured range 16.2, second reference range 16.8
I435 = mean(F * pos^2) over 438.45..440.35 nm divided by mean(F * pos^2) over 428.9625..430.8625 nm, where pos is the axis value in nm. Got 1.3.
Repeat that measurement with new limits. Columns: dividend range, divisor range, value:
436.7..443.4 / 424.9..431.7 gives 1.16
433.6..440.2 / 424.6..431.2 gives 1.10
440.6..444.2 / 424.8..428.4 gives 1.13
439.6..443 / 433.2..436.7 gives 1.09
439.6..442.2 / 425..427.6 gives 1.10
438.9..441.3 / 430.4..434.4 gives 1.15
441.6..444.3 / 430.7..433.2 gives 1.18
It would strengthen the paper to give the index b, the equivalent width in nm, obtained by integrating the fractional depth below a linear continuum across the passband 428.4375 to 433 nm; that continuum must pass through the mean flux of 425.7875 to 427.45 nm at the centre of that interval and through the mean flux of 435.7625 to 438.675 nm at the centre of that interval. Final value 0.43 nm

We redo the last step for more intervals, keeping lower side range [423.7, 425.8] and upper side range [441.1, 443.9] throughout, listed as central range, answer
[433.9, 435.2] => 0.175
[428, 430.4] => 0.339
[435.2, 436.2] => 0.006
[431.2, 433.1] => 0.075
